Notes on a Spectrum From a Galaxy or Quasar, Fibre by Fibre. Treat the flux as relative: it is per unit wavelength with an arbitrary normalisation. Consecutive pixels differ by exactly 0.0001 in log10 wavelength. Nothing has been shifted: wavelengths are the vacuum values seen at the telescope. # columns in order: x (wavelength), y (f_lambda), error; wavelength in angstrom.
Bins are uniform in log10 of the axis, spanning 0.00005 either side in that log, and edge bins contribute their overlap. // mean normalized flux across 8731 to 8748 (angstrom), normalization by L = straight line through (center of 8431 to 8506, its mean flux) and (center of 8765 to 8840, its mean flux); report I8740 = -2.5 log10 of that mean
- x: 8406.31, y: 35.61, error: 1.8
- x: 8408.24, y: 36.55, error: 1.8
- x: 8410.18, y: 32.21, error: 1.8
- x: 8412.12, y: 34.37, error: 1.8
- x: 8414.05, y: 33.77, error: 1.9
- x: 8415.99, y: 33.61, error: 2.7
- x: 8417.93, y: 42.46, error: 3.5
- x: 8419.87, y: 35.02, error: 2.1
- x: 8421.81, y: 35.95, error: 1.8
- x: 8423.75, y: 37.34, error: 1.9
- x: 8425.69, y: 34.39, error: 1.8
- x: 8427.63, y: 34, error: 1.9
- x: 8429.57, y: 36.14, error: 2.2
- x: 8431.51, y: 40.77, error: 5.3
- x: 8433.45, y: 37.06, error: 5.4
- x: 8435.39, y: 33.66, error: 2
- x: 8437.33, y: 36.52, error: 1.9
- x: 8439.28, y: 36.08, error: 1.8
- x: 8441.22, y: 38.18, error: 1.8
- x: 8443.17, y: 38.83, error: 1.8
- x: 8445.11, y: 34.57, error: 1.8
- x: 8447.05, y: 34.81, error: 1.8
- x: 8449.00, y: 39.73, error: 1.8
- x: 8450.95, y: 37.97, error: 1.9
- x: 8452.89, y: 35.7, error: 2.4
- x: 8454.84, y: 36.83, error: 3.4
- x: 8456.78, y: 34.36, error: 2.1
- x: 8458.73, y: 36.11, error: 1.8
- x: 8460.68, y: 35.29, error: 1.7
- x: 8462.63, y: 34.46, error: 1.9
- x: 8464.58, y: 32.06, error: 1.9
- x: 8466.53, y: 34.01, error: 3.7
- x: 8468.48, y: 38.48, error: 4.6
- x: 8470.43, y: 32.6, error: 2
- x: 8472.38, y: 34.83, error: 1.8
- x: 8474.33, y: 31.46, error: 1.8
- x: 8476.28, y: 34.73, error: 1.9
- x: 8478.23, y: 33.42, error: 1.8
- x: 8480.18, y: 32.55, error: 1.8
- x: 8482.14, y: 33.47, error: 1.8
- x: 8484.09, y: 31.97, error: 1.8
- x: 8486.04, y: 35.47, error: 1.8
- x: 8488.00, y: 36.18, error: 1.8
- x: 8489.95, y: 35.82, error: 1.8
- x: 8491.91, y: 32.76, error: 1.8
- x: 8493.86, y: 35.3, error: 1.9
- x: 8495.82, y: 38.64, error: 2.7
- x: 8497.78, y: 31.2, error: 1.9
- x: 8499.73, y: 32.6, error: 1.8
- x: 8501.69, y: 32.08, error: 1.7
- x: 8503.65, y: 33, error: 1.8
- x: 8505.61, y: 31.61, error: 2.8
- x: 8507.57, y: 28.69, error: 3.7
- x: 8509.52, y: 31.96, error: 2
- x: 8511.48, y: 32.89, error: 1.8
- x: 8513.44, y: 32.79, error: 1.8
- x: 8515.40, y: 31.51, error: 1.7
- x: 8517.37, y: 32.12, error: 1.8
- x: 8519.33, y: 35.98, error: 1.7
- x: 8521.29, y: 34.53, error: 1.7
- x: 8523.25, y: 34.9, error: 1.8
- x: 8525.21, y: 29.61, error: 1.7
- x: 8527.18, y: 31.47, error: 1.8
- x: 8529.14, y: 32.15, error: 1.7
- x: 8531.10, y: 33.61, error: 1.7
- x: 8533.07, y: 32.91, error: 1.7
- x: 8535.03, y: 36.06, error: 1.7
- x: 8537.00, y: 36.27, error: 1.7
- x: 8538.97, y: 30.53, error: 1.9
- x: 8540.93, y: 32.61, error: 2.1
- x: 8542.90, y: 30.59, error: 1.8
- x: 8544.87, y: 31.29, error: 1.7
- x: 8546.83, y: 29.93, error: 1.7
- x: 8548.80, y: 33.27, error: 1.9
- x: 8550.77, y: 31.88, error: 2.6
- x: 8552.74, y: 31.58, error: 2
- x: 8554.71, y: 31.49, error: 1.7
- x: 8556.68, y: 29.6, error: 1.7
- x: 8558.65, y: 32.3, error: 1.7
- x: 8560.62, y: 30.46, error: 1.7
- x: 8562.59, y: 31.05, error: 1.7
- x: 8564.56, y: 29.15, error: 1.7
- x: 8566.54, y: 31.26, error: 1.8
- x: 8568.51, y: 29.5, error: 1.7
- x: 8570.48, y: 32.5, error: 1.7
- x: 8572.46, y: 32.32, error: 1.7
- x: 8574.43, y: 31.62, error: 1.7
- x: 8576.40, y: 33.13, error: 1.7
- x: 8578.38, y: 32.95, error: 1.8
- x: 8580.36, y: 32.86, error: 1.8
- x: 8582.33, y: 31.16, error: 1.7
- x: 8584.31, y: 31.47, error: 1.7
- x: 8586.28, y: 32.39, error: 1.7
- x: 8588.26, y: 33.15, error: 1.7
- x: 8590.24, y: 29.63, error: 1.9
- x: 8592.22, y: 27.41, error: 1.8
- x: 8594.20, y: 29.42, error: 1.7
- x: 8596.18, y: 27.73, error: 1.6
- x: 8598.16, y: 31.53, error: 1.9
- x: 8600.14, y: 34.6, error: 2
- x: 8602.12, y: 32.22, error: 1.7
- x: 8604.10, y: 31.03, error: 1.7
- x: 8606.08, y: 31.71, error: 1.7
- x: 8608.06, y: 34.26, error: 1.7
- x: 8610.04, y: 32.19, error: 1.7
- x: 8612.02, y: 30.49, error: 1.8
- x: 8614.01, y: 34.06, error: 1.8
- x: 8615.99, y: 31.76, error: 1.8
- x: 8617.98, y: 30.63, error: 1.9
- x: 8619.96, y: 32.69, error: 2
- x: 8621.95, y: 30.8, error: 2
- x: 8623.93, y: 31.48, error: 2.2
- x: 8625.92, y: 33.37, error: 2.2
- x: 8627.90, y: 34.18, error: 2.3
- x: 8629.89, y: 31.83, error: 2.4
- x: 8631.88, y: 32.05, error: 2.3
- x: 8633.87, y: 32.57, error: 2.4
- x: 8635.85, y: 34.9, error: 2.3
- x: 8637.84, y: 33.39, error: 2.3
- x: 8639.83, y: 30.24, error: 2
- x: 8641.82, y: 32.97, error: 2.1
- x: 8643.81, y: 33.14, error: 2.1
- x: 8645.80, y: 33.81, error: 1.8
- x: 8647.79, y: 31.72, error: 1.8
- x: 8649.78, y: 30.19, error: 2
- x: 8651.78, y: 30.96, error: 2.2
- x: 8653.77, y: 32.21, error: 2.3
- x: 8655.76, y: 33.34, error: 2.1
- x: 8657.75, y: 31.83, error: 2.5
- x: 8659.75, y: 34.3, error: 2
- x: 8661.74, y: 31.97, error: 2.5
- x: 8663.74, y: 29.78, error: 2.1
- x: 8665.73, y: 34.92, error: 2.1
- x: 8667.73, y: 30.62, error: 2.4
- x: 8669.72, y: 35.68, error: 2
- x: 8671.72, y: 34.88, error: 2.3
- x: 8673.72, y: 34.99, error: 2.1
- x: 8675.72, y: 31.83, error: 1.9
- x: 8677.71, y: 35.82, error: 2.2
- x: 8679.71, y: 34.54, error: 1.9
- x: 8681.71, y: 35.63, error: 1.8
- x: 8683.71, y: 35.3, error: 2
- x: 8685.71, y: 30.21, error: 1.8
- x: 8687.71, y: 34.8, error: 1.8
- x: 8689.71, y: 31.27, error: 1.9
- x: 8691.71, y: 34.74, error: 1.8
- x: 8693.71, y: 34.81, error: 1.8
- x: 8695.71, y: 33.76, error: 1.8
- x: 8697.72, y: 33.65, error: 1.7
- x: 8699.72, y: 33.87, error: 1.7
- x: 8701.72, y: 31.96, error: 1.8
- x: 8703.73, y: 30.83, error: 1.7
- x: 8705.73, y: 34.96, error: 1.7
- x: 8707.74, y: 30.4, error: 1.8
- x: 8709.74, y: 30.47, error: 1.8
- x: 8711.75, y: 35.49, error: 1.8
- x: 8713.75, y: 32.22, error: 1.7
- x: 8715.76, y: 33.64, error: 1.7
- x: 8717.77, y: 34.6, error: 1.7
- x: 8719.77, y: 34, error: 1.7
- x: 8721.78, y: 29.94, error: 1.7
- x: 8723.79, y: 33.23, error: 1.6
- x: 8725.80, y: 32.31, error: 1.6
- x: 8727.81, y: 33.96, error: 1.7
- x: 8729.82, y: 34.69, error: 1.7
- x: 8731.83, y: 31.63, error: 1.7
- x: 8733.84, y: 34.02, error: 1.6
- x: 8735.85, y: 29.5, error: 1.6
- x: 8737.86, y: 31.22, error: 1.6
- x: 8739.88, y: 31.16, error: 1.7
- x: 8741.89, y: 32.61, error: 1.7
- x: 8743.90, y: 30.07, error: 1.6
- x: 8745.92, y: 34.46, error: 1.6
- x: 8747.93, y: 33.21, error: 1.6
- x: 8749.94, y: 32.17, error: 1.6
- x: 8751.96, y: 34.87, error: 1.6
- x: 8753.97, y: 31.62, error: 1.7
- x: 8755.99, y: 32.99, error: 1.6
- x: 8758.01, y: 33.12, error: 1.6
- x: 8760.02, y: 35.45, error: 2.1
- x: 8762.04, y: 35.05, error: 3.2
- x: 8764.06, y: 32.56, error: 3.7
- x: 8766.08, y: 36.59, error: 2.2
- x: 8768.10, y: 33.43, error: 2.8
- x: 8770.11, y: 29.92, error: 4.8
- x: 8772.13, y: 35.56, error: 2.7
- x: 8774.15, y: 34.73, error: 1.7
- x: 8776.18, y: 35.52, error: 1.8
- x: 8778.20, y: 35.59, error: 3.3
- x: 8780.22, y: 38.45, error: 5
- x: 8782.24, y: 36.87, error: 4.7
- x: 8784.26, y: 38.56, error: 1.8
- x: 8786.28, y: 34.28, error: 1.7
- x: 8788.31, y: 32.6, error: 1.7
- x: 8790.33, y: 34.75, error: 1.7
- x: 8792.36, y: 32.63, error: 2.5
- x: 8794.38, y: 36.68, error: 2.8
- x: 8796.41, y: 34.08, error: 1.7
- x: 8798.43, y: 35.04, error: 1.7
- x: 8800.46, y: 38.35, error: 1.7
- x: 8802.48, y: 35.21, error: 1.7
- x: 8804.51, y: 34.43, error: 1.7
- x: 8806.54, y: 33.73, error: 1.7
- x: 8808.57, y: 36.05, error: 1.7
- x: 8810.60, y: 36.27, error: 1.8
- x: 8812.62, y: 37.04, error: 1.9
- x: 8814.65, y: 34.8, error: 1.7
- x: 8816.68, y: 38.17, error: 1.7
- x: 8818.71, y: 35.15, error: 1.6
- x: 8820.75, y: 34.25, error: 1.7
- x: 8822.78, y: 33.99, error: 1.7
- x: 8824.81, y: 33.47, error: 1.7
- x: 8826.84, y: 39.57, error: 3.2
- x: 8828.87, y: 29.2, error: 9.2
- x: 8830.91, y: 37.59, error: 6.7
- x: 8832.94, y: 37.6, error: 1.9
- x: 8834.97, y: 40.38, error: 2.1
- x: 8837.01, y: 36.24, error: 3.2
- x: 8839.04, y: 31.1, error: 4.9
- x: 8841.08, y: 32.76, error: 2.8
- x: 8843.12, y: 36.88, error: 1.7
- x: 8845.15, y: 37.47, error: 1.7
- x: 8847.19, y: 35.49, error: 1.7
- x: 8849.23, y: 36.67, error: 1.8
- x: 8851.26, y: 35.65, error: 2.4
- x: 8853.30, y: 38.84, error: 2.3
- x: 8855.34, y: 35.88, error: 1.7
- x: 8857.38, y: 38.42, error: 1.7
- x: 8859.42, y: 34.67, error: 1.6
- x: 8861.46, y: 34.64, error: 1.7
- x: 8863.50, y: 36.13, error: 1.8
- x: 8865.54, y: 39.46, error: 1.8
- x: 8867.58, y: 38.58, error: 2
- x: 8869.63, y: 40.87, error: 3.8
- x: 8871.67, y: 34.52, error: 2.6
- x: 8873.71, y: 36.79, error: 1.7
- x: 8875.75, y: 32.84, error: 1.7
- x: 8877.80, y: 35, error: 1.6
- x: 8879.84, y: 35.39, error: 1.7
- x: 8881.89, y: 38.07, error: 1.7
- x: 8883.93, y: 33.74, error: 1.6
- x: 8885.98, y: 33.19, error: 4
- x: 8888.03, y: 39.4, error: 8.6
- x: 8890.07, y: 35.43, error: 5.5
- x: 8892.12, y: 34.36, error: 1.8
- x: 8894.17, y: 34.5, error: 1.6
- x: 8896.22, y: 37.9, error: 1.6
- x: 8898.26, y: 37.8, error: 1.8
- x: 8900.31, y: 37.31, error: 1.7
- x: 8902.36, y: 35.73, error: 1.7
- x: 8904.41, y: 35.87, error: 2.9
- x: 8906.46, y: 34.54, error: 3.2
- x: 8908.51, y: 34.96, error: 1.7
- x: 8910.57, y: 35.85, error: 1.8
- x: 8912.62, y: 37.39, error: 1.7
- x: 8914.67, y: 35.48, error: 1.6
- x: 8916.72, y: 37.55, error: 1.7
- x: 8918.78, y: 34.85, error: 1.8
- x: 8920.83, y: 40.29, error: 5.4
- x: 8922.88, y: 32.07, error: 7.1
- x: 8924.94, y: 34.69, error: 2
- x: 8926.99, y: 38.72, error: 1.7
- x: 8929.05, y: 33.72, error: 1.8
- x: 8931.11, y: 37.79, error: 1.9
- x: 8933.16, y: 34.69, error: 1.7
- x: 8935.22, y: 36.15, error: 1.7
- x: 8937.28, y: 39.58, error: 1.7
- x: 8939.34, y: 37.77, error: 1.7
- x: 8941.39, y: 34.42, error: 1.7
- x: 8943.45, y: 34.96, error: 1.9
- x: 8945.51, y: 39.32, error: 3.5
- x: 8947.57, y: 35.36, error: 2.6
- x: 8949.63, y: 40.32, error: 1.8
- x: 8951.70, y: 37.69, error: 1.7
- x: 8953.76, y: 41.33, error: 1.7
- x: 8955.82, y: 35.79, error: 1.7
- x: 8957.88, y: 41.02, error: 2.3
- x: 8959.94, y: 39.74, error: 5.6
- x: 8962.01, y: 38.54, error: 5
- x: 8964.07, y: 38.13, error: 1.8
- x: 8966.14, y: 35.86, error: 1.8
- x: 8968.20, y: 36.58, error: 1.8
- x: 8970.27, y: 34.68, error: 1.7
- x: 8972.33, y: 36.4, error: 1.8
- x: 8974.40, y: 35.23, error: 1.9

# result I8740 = 0.11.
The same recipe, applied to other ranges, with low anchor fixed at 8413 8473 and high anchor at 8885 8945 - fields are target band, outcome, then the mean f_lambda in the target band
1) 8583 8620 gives 0.148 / 31.5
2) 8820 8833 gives 0.036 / 34.9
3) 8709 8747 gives 0.110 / 32.6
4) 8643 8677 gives 0.105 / 32.7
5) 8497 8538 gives 0.103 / 32.8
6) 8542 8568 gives 0.162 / 31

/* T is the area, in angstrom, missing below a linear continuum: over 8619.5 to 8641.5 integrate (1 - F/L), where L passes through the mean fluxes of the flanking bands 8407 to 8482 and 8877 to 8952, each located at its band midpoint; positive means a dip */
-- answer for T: 2.0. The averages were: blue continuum 35.5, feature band 32.5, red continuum 36.3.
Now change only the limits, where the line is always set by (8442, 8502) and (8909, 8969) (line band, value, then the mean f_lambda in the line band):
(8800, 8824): 0.6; 35.5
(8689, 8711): 1.9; 32.8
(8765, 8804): 1.2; 35.2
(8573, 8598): 3.0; 31.1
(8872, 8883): 0.4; 35.5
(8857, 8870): -0.2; 37.3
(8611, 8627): 1.6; 31.9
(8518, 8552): 2.3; 32.8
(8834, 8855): 0.3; 36.1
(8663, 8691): 1.7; 33.6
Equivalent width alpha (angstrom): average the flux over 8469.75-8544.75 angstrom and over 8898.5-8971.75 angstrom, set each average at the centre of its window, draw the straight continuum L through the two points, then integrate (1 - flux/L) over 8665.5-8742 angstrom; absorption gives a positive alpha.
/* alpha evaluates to 3.7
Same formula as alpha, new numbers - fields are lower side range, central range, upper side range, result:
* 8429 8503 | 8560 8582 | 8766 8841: 2.3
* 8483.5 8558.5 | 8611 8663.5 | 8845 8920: 2.5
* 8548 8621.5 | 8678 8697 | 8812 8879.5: -0.4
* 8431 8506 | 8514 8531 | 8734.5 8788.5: 1.0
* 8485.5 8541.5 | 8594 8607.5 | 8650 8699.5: 0.8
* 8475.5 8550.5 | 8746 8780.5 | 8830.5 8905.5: 1.2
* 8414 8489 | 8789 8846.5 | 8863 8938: 1.1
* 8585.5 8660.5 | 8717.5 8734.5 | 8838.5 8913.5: 0.3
